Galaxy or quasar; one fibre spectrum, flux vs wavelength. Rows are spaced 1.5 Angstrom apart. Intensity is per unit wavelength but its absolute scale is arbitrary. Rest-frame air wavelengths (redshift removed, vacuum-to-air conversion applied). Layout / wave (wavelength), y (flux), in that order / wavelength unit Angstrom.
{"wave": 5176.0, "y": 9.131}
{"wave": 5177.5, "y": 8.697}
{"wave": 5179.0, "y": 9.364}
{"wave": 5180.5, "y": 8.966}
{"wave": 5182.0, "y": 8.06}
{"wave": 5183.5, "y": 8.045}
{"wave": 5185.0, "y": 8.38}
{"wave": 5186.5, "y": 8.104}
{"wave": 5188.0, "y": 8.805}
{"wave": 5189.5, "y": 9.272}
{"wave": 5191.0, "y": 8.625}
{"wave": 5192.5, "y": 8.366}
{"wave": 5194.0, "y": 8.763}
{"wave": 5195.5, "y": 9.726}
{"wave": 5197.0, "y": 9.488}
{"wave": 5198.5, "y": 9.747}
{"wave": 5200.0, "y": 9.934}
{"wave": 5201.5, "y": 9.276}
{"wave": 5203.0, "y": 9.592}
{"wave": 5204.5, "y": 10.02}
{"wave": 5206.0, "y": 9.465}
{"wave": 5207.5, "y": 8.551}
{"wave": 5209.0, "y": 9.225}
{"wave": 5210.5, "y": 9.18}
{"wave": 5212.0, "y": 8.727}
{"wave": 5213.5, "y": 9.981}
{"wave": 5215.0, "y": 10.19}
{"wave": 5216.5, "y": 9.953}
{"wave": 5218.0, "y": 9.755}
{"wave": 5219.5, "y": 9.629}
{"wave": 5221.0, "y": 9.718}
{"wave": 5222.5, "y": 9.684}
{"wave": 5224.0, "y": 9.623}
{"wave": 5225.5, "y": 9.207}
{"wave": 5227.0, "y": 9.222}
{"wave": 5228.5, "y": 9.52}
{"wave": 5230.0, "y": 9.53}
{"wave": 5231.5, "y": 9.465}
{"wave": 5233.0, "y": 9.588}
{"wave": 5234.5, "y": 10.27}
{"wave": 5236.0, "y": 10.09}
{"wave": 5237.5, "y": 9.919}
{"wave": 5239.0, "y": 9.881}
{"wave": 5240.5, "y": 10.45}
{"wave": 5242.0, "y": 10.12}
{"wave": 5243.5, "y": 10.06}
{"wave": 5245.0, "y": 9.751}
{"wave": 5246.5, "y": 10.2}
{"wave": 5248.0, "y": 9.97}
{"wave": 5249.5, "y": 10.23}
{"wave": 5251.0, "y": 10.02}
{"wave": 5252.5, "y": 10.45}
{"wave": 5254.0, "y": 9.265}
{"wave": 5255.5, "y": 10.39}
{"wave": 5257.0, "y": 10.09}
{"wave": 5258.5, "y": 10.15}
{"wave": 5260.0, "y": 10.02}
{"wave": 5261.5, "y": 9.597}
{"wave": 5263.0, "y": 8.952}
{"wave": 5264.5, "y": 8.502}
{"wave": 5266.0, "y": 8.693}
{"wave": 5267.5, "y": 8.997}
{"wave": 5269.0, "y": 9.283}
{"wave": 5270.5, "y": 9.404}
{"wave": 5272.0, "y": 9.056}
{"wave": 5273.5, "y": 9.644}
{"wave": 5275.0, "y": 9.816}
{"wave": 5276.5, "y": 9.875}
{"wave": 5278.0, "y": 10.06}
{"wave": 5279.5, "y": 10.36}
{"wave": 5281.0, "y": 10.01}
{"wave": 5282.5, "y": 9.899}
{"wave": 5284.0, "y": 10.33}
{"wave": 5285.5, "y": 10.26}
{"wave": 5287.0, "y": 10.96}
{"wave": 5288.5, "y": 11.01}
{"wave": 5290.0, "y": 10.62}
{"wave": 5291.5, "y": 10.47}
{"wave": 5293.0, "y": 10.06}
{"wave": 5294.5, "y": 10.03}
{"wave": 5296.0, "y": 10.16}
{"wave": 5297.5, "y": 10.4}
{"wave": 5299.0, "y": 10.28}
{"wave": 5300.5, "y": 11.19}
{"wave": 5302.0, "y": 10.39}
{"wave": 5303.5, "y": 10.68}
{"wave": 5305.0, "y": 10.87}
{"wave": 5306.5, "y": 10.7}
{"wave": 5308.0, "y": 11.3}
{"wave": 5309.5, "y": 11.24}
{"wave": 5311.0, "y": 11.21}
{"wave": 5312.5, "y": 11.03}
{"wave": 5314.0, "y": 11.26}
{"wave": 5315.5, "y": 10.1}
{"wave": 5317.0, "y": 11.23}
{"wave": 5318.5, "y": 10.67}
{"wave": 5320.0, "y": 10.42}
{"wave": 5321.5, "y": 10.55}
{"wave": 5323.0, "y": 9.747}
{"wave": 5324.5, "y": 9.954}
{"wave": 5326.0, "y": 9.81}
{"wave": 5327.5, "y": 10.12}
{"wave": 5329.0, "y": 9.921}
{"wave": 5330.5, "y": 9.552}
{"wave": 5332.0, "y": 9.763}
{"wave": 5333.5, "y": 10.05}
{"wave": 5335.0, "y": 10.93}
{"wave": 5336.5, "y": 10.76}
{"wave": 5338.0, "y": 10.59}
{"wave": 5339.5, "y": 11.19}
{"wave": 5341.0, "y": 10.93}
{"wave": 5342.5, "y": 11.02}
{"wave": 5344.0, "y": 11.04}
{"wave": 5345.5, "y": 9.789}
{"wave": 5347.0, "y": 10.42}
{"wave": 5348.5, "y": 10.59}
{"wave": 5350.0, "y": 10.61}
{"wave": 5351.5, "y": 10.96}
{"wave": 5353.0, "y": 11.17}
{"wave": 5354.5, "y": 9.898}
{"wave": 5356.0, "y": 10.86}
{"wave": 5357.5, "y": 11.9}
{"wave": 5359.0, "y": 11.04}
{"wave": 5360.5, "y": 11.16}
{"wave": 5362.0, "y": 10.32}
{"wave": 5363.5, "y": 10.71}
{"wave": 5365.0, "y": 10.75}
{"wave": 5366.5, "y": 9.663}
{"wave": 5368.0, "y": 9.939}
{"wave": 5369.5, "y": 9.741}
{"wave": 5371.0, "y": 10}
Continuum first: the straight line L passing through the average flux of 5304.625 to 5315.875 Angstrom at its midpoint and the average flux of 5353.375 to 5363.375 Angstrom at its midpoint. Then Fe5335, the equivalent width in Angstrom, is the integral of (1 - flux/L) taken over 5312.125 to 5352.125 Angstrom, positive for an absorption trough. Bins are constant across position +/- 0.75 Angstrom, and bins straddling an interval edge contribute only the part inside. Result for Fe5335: 1.7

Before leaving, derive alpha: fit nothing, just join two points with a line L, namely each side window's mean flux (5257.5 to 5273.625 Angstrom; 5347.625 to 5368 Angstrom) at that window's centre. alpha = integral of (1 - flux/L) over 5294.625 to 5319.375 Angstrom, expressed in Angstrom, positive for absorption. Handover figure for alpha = -2.1 Angstrom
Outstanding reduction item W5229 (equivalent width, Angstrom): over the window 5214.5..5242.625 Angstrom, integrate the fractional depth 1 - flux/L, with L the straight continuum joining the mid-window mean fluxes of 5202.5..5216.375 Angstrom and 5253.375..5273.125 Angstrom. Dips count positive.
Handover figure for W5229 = -1.0 Angstrom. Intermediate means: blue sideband 9.46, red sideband 9.42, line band 9.77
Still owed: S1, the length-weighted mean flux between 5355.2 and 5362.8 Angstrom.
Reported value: 11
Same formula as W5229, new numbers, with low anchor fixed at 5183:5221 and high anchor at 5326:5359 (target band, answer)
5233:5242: -0.46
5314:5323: -0.21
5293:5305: -0.34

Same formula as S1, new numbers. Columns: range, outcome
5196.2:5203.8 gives 9.61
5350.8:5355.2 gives 10.7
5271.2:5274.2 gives 9.35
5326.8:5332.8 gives 9.84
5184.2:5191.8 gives 8.63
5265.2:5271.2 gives 9.09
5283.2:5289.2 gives 10.6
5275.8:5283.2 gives 10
